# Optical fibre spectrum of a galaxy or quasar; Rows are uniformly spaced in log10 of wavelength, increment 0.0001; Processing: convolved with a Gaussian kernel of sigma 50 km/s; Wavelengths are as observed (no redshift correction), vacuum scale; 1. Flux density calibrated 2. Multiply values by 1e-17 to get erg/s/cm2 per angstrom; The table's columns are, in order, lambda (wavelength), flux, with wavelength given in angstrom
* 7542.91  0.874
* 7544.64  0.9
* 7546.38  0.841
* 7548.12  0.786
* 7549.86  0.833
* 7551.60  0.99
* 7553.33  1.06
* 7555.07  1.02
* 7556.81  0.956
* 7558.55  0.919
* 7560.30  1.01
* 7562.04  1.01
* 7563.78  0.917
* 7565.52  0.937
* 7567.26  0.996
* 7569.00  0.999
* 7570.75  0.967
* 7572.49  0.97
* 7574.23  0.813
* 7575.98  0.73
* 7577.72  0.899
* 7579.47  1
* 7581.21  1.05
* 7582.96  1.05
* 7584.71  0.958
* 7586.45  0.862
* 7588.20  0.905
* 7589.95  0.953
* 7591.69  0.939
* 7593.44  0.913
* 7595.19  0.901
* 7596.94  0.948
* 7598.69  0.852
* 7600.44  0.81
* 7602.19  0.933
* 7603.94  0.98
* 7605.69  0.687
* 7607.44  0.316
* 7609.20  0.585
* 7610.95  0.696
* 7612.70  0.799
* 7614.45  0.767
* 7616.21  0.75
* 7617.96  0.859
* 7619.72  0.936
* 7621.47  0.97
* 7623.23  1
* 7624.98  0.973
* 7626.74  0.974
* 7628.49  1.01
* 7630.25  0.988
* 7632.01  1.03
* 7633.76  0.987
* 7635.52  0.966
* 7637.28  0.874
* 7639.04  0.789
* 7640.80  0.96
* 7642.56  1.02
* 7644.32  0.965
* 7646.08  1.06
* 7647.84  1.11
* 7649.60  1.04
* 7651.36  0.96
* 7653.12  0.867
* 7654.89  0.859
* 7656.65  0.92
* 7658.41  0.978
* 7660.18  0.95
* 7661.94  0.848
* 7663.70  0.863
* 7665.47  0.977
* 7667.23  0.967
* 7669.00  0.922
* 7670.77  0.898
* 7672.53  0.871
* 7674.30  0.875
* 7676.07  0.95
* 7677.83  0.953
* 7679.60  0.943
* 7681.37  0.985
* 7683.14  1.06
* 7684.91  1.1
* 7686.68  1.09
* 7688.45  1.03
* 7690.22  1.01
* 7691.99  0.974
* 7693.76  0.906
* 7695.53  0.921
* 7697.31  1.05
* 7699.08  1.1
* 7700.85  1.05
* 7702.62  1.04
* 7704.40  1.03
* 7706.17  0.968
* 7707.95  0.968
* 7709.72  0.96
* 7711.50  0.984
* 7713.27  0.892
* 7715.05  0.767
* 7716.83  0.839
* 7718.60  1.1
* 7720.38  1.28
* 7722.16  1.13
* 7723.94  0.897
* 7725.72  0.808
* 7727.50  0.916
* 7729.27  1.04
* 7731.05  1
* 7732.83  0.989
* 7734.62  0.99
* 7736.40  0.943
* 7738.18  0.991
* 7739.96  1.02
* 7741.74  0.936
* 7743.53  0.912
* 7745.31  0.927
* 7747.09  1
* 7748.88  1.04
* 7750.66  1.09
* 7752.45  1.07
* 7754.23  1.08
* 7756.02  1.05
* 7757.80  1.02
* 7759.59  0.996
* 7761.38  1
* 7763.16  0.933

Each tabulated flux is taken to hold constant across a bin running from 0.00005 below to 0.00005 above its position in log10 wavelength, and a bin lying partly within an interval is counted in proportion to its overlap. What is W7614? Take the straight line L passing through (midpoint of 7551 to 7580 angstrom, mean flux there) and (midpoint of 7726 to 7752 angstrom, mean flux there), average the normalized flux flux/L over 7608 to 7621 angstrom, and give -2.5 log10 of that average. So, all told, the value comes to 0.247 mag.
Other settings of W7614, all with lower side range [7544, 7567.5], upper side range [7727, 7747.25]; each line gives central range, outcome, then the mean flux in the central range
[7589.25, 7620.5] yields 0.170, 0.811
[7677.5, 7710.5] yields -0.048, 1.01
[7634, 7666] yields 0.013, 0.945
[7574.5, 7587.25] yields 0.017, 0.93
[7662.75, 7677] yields 0.052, 0.915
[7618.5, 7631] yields -0.026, 0.975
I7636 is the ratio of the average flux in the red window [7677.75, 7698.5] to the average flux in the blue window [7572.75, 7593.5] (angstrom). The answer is 1.1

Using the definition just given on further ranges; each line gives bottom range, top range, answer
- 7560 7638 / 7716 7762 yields 1.12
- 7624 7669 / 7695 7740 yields 1.03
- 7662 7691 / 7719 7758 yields 1.04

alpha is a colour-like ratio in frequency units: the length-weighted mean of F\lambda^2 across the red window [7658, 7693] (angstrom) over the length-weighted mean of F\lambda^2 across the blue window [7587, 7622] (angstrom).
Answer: 1.2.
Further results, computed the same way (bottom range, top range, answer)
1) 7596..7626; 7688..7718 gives 1.22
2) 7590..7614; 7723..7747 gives 1.23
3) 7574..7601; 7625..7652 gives 1.09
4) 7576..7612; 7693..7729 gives 1.18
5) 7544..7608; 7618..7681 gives 1.06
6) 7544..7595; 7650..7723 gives 1.07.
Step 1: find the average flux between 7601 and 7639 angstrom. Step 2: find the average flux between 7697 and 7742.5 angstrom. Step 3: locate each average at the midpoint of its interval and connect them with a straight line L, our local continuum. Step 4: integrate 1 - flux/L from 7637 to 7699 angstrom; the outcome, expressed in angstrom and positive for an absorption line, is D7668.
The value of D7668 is -2.7 angstrom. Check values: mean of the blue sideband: 0.859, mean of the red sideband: 0.987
